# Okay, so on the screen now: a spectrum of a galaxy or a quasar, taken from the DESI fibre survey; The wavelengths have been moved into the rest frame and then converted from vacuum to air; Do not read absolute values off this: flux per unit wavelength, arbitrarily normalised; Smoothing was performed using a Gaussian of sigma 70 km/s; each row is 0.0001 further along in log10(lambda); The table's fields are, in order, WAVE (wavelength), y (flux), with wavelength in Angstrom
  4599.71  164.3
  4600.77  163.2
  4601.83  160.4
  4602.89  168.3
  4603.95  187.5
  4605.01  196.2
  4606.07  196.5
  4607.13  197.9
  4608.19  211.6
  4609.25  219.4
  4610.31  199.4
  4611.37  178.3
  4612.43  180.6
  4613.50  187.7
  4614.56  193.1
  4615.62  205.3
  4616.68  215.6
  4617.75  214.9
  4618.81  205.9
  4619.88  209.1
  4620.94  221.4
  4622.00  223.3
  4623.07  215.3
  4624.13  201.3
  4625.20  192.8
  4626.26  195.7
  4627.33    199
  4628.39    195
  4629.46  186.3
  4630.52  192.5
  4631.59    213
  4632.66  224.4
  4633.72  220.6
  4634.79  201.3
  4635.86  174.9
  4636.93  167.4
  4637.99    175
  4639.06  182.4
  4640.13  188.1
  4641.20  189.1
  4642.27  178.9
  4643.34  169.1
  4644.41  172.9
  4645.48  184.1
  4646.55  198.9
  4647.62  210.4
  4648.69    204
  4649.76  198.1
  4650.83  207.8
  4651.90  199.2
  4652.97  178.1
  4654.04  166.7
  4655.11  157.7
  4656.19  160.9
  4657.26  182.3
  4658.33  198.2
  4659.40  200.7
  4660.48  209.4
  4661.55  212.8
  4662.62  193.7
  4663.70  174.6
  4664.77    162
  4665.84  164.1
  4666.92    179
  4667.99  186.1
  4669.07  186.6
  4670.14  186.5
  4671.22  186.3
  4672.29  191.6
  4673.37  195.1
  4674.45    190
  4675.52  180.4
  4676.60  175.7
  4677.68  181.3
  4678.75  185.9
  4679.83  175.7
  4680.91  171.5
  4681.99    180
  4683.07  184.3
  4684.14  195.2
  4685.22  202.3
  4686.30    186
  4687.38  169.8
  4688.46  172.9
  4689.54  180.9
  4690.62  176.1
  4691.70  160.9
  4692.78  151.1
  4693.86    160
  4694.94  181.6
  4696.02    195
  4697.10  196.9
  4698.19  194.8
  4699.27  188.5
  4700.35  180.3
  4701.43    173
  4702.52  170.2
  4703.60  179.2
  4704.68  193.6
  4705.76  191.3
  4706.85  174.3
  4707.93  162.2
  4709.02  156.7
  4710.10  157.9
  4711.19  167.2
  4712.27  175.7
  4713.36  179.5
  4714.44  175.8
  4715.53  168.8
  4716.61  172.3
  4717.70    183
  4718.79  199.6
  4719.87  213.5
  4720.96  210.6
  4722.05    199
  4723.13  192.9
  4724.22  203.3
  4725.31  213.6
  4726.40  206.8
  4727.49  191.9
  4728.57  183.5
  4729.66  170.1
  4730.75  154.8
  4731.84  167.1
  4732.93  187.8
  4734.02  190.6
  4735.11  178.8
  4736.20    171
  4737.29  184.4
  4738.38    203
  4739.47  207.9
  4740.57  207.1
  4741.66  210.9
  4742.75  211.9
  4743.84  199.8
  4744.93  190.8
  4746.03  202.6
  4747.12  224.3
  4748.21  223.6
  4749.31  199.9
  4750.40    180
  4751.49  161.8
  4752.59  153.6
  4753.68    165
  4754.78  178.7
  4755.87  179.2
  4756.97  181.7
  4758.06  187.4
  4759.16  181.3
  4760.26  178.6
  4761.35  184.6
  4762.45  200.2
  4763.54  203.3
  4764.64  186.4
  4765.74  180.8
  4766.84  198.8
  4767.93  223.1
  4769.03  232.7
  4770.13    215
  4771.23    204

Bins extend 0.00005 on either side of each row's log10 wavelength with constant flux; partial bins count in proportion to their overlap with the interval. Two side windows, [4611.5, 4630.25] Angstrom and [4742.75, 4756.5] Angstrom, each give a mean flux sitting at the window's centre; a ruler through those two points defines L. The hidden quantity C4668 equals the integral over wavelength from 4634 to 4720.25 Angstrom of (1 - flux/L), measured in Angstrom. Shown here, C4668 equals 6.1 Angstrom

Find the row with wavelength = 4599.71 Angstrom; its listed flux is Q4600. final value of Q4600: 164.3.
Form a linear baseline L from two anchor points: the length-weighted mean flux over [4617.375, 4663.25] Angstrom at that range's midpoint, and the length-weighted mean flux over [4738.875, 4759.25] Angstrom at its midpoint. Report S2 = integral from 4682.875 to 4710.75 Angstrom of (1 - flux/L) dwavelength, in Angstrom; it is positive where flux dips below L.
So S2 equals 2.19 Angstrom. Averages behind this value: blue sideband 195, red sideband 192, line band 178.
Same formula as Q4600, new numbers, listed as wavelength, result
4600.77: 163.2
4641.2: 189.1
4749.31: 199.9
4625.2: 192.8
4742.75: 211.9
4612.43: 180.6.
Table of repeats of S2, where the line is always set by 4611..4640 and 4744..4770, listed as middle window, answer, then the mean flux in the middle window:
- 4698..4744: 1.8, 186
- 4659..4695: 2.6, 182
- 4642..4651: 0.3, 191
